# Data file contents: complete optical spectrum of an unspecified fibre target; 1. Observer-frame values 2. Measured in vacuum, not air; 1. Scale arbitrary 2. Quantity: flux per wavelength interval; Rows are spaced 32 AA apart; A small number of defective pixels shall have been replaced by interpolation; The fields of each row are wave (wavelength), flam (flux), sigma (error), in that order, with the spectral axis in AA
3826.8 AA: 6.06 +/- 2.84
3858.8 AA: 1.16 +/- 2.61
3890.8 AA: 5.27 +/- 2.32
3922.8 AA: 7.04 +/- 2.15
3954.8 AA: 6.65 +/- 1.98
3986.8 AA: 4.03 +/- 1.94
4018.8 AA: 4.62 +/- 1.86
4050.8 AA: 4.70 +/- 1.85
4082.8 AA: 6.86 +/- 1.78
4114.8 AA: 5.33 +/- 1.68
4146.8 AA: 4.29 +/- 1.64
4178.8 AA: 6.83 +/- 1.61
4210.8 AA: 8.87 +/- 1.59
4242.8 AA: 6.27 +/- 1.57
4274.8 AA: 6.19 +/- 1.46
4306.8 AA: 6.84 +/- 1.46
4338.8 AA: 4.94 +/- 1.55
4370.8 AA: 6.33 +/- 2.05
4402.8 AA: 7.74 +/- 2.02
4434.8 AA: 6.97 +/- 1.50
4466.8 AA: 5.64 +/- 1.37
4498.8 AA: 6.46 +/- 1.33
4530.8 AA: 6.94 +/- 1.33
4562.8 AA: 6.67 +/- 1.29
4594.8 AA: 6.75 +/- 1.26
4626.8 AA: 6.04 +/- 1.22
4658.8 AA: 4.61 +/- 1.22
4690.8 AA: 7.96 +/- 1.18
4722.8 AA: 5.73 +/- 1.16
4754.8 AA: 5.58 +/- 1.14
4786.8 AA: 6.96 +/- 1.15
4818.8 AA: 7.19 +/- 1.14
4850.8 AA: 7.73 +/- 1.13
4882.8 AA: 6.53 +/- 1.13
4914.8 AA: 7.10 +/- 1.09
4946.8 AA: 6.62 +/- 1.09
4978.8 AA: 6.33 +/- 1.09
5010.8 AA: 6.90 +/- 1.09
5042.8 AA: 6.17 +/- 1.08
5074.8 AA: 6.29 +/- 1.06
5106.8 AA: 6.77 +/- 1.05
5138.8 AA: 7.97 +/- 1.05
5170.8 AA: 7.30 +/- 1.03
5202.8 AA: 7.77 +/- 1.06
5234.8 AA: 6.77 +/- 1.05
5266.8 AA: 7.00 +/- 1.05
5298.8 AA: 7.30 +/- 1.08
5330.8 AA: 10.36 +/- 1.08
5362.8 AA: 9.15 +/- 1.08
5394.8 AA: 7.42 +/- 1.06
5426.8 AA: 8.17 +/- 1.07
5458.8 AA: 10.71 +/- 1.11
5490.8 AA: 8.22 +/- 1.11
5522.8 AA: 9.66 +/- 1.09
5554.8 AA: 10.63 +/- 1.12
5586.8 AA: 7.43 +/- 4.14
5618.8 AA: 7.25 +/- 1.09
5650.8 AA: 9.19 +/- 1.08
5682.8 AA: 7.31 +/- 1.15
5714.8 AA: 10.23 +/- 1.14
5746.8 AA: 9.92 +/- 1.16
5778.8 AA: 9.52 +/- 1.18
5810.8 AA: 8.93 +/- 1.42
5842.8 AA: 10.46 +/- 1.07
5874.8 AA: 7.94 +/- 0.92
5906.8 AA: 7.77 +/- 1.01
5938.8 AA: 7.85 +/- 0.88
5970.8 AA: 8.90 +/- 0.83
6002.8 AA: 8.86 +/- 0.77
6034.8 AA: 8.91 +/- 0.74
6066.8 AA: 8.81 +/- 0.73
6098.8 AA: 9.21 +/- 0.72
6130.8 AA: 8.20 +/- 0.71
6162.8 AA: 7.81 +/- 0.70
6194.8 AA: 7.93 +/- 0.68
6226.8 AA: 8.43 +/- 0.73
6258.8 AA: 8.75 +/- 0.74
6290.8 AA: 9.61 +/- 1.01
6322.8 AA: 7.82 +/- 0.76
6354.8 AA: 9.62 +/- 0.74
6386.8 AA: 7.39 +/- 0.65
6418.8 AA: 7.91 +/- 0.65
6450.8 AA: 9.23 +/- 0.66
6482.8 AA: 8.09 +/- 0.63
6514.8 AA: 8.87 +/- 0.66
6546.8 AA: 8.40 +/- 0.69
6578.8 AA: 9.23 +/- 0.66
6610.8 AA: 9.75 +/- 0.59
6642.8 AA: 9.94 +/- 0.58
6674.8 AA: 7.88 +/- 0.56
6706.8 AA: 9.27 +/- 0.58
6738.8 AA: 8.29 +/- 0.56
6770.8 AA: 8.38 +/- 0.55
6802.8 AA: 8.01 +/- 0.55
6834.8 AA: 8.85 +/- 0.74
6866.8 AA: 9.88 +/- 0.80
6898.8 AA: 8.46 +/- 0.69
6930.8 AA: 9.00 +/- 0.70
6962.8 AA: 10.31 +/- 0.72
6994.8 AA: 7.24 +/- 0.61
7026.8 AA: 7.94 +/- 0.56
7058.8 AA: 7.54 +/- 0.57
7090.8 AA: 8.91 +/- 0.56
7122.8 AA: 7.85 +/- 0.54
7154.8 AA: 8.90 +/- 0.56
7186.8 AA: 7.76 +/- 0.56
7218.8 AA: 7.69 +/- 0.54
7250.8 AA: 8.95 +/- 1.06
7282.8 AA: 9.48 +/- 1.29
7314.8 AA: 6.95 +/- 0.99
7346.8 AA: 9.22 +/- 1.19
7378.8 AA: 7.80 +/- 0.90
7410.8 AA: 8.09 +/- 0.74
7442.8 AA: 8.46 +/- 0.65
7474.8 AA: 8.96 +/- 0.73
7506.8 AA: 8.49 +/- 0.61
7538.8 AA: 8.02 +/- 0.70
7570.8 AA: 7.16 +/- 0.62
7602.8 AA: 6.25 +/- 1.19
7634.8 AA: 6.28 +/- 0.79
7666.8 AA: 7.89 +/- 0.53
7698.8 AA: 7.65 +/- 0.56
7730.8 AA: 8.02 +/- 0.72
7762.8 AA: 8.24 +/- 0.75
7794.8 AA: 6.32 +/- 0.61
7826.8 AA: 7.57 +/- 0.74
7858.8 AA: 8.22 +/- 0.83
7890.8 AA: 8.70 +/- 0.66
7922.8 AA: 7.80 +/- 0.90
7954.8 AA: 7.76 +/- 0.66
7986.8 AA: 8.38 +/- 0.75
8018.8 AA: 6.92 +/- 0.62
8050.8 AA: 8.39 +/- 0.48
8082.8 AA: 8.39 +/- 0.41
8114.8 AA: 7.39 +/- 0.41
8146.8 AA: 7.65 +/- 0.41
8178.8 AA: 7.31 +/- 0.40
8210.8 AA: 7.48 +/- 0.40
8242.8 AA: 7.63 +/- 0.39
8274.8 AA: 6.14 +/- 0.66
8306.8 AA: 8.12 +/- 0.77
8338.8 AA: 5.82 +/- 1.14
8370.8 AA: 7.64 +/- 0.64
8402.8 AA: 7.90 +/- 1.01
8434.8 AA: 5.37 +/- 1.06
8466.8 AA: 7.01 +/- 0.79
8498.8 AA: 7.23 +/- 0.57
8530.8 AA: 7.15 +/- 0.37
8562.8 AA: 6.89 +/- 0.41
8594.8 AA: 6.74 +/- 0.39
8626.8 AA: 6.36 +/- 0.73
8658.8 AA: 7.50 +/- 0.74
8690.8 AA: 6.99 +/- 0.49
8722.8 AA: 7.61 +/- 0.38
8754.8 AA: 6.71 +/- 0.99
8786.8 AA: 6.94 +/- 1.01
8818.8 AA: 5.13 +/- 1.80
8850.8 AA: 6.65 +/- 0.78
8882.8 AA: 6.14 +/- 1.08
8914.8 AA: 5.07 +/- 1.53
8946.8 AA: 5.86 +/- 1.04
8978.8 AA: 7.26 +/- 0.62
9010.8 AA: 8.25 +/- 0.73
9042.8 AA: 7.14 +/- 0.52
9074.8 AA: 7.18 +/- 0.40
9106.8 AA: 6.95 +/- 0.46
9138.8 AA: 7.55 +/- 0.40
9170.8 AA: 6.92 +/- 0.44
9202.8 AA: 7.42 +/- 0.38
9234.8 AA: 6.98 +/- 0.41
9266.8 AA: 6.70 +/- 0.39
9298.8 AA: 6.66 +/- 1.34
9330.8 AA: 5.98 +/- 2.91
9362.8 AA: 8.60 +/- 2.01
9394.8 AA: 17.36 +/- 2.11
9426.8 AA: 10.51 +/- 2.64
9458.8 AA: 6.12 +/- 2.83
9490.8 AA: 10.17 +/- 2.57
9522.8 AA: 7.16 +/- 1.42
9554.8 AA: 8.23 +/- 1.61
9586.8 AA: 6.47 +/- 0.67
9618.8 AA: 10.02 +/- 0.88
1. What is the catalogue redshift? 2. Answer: 0.431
